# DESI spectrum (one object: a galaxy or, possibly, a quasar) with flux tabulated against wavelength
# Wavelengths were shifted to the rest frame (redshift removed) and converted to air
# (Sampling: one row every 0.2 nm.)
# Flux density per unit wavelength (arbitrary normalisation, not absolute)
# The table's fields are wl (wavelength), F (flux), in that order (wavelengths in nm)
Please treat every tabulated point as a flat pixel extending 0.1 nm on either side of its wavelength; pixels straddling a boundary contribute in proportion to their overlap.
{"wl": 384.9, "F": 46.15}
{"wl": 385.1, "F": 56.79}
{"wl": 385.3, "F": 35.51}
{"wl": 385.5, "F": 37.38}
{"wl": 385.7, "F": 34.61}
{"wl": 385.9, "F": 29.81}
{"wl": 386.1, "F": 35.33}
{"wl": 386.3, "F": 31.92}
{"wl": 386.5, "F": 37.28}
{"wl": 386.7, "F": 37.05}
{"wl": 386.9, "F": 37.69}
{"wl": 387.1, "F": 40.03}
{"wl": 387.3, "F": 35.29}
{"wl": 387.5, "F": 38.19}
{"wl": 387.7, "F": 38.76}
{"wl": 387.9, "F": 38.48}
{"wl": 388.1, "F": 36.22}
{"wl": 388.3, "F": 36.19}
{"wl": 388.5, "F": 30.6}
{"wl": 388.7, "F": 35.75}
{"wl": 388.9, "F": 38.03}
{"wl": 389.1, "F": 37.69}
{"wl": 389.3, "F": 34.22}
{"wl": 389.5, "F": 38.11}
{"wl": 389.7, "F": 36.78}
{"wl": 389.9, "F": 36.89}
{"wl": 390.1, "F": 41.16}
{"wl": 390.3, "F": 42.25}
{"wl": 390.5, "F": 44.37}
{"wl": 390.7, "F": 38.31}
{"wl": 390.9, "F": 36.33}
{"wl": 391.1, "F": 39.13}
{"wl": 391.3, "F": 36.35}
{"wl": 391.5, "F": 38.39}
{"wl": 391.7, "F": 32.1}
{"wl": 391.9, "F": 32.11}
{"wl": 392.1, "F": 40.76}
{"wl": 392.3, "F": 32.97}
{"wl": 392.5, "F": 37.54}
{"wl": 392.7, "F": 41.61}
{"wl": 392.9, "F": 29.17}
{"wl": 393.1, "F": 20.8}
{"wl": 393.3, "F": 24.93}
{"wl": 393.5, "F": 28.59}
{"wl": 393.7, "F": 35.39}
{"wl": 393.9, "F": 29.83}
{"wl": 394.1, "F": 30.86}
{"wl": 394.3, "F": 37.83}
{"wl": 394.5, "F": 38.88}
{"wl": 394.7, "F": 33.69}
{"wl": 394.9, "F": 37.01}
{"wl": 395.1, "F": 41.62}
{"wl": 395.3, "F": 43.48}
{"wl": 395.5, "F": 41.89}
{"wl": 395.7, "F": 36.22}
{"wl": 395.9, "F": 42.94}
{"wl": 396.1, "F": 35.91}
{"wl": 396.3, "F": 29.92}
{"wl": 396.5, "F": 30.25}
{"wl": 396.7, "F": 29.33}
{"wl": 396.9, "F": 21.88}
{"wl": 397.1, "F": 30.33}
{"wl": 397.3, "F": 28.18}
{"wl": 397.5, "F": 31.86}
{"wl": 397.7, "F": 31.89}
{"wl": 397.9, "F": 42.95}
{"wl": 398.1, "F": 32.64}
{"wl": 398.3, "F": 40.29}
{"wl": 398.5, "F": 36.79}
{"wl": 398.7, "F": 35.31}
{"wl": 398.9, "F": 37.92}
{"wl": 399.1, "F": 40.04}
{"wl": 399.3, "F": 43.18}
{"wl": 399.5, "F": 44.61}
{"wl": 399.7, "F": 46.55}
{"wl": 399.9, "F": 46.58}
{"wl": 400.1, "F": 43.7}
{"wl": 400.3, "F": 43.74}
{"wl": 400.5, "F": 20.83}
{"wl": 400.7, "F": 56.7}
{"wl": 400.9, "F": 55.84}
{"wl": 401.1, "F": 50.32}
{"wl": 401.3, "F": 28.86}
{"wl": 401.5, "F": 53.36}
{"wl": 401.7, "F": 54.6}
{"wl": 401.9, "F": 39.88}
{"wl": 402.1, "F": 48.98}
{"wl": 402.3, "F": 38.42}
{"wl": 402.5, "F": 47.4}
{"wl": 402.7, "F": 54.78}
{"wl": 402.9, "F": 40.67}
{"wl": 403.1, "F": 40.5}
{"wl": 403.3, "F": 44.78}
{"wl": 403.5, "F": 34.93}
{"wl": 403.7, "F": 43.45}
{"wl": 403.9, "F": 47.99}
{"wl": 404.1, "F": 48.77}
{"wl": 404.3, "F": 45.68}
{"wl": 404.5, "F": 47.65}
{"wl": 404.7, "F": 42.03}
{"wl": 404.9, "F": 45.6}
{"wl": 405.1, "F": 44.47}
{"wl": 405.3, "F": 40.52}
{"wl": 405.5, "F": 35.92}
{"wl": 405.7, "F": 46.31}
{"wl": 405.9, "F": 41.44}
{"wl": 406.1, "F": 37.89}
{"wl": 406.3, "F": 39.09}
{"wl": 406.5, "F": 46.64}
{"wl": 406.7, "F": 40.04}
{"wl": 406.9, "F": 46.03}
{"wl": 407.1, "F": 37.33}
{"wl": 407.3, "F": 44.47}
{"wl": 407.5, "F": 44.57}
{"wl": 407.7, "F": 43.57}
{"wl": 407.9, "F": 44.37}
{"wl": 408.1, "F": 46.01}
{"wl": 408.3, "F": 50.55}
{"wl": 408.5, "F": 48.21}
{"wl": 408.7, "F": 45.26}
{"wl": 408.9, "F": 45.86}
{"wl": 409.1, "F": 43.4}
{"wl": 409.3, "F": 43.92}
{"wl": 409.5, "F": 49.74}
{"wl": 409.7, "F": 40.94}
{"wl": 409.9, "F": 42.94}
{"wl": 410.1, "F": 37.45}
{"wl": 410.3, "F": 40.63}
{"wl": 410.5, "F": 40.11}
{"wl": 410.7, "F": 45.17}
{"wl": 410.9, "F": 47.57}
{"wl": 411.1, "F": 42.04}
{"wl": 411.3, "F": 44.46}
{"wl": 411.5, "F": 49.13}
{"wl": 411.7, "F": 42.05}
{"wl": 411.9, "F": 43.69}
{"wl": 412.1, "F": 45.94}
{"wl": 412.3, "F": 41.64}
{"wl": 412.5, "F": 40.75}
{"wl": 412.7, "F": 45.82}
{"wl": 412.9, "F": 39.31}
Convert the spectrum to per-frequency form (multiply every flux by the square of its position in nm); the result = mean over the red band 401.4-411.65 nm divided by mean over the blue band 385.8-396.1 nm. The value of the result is 1.32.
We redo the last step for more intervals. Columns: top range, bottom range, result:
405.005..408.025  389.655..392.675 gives 1.21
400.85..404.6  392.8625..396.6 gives 1.38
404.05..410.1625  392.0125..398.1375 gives 1.37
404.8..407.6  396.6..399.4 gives 1.27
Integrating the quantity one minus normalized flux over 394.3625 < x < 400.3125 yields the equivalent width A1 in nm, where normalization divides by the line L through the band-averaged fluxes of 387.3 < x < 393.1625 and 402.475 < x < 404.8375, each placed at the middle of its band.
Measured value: 0.54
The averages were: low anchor 36.6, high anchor 44.8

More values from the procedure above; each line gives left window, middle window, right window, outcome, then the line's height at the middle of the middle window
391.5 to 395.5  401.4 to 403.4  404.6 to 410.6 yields -0.32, 40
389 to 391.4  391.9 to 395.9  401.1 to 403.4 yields 0.54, 40.5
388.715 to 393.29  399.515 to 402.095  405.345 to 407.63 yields -0.35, 39.8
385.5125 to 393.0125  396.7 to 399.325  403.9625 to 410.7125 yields 0.37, 40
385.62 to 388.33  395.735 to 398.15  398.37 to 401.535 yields 0.51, 41.1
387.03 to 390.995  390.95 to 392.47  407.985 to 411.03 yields 0.10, 38.6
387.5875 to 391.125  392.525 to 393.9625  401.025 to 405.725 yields 0.33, 39.6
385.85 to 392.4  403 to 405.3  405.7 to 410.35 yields -0.10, 42.2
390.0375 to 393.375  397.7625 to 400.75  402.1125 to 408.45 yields -0.01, 40.2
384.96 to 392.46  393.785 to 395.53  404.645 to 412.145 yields 0.10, 39.2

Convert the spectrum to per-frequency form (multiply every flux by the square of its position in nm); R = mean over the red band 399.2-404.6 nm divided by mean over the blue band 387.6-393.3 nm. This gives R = 1.31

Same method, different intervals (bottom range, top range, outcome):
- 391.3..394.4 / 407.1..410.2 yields 1.46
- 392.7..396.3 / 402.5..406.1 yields 1.32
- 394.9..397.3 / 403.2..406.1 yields 1.30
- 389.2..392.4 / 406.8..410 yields 1.31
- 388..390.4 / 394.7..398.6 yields 0.98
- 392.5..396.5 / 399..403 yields 1.34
